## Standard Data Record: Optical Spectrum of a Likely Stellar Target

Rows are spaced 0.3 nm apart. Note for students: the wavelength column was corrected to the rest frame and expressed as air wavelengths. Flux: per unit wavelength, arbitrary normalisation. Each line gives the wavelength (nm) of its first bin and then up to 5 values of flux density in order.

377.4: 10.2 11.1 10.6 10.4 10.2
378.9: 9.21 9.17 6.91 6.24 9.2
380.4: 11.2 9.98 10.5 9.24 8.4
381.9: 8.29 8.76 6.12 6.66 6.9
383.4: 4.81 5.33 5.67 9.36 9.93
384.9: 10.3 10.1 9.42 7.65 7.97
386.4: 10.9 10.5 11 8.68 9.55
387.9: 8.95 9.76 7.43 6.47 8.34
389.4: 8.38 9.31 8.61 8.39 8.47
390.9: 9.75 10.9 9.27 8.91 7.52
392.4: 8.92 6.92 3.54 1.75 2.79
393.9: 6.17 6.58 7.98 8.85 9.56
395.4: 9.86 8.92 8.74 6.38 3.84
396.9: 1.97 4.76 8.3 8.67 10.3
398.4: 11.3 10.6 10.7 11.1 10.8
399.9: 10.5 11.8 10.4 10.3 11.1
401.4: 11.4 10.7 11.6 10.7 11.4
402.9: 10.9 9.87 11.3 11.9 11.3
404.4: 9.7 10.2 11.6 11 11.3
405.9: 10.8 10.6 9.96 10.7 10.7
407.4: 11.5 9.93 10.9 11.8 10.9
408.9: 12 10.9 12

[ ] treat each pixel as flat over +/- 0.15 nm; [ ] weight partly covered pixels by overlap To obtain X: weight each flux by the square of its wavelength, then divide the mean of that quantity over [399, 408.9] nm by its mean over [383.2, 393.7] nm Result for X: 1.44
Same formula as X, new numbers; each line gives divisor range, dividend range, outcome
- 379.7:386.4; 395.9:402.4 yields 1.22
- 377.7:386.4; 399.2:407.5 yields 1.41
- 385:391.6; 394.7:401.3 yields 1.05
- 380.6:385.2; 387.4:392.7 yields 1.12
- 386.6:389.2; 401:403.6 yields 1.32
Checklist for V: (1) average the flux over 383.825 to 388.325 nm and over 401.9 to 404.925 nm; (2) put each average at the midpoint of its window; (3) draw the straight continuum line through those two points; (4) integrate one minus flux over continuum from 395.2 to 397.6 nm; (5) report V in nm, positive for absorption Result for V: 0.846 nm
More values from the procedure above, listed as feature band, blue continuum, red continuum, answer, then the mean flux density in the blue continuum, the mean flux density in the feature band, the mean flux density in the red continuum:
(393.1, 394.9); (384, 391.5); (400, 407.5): 0.786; 9.1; 5.54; 10.9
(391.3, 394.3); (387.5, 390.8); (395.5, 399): 0.694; 8.52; 6.31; 7.78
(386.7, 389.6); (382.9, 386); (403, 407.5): -0.138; 7.93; 8.83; 10.8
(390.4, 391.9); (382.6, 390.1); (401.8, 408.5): -0.059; 8.46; 9.44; 10.9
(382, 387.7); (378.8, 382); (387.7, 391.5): 0.298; 8.95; 8.39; 8.76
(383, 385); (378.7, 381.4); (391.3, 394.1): 0.188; 9.09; 7.41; 6.29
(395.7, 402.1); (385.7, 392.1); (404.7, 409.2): 0.531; 8.98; 9.27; 10.9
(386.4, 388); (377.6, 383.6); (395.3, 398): -0.398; 8.65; 9.87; 6.83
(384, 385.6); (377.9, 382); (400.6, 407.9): 0.021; 9.25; 9.45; 10.8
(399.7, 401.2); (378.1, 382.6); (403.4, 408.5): -0.048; 8.97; 10.8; 10.9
